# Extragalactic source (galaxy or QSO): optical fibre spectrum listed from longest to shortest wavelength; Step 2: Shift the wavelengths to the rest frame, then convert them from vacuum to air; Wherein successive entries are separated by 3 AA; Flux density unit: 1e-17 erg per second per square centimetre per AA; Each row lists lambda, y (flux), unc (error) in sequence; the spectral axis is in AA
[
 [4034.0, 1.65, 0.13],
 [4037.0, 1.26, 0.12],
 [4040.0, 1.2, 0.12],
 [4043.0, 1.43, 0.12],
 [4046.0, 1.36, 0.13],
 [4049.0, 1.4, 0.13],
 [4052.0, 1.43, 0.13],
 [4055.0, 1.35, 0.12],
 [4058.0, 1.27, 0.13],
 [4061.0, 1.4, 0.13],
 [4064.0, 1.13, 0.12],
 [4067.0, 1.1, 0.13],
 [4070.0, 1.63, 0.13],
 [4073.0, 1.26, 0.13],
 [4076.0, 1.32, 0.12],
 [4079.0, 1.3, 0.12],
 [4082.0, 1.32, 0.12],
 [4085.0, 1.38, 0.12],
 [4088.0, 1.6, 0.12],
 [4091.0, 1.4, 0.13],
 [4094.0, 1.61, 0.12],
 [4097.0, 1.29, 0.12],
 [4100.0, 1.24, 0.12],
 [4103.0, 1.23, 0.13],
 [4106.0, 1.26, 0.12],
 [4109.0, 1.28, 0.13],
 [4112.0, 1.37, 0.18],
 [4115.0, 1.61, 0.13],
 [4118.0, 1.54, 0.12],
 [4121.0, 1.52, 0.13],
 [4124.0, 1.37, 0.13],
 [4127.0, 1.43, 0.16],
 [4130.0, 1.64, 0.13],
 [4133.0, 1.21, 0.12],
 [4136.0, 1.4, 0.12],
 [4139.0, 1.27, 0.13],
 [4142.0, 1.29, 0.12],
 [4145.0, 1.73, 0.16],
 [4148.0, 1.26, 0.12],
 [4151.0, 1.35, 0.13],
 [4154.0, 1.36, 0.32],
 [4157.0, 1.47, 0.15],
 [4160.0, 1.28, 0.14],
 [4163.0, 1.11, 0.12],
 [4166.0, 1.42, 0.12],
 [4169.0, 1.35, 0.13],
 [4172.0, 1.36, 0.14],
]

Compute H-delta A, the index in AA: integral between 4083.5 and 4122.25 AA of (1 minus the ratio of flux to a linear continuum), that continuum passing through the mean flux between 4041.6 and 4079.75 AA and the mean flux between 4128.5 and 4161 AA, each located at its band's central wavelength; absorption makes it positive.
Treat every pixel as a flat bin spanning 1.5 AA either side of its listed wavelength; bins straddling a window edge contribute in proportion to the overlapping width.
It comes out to -1.3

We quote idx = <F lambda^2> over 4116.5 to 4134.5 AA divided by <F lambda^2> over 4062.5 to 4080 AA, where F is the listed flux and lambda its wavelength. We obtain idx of 1.16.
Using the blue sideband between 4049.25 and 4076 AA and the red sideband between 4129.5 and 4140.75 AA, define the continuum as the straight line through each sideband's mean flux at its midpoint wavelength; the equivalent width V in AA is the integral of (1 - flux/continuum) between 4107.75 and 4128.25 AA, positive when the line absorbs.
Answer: -1.5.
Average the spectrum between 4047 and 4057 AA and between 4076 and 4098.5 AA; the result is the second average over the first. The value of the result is 1.02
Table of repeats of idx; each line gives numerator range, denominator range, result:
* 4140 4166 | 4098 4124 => 1.00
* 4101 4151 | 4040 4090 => 1.07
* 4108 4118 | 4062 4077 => 1.14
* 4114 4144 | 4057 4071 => 1.14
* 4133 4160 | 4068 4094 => 1.01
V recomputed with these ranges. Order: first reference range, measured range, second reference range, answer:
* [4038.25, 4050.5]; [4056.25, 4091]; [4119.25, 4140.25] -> 0.7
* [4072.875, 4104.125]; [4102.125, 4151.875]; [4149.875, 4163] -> -1.9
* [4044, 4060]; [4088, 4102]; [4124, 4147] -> -0.1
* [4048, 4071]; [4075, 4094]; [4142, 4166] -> -0.9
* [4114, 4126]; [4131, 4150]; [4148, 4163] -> 0.5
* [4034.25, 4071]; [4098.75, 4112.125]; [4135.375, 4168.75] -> 0.8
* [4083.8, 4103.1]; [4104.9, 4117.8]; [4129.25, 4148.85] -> 0.0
